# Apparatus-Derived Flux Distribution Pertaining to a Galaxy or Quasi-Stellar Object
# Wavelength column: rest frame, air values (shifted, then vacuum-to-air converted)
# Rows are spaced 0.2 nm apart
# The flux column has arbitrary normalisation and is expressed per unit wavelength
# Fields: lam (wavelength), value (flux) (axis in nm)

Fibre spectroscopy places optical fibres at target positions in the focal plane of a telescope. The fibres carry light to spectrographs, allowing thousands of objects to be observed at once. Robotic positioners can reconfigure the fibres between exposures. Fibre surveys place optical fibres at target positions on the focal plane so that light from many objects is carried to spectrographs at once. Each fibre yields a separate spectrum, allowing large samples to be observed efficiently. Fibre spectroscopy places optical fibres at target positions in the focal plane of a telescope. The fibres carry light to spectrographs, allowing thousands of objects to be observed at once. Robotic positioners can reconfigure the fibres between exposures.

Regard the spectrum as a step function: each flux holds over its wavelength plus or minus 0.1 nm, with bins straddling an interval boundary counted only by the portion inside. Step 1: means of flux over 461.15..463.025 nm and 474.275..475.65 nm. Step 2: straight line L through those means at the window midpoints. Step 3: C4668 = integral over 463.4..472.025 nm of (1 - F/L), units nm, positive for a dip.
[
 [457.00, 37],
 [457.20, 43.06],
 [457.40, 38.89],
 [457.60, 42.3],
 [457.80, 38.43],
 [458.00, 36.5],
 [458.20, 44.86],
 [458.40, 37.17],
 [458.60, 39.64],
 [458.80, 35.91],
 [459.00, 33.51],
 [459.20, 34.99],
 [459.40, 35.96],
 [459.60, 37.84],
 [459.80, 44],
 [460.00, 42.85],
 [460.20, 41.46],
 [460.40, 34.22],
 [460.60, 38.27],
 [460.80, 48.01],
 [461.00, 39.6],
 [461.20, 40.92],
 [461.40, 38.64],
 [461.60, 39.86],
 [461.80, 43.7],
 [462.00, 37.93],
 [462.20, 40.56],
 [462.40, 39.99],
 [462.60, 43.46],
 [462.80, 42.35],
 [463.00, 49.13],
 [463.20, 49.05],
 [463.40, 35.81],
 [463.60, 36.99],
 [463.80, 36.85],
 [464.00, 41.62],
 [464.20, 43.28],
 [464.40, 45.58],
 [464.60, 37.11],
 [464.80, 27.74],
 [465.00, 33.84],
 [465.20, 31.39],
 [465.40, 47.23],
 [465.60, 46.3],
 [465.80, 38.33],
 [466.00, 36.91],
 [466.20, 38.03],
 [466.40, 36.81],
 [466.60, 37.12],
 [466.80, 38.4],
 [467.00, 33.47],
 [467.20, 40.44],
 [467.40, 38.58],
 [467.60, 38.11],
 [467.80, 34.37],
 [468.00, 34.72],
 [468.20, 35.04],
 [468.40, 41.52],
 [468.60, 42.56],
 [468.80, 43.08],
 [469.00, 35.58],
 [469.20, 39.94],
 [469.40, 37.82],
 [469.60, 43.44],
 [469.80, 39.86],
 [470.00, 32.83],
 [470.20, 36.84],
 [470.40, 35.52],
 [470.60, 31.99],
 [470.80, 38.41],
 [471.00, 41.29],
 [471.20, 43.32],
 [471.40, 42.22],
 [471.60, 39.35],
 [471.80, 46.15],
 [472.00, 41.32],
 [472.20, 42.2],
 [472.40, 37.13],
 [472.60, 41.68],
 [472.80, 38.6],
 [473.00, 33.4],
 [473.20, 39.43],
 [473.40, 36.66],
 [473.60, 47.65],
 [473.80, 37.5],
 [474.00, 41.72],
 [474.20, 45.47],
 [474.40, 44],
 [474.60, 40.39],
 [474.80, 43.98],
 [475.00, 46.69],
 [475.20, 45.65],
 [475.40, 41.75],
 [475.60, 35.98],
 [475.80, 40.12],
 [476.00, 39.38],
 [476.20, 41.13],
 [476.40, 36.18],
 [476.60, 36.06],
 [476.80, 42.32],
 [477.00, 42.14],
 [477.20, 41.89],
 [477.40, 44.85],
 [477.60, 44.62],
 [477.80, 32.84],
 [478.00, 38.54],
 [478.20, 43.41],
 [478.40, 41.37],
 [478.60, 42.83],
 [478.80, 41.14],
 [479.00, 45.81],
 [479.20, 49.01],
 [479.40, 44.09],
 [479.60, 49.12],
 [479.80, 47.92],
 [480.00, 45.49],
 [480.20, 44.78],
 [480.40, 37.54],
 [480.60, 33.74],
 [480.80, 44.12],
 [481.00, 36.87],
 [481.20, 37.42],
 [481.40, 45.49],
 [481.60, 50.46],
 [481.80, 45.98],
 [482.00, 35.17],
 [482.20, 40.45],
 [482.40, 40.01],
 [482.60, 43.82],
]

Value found 0.71 nm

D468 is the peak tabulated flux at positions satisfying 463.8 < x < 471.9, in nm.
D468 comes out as 47.23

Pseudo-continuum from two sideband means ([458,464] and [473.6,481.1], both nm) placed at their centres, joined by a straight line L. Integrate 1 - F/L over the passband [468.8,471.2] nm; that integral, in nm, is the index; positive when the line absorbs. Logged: 0.18 nm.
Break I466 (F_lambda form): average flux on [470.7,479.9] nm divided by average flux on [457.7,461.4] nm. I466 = 1.07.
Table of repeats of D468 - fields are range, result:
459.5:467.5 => 49.13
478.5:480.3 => 49.12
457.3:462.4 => 48.01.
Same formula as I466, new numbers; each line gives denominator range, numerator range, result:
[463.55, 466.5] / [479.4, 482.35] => 1.10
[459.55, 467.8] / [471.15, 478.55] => 1.03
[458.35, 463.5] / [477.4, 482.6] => 1.05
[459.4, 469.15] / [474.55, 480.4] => 1.07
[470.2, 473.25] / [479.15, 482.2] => 1.09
